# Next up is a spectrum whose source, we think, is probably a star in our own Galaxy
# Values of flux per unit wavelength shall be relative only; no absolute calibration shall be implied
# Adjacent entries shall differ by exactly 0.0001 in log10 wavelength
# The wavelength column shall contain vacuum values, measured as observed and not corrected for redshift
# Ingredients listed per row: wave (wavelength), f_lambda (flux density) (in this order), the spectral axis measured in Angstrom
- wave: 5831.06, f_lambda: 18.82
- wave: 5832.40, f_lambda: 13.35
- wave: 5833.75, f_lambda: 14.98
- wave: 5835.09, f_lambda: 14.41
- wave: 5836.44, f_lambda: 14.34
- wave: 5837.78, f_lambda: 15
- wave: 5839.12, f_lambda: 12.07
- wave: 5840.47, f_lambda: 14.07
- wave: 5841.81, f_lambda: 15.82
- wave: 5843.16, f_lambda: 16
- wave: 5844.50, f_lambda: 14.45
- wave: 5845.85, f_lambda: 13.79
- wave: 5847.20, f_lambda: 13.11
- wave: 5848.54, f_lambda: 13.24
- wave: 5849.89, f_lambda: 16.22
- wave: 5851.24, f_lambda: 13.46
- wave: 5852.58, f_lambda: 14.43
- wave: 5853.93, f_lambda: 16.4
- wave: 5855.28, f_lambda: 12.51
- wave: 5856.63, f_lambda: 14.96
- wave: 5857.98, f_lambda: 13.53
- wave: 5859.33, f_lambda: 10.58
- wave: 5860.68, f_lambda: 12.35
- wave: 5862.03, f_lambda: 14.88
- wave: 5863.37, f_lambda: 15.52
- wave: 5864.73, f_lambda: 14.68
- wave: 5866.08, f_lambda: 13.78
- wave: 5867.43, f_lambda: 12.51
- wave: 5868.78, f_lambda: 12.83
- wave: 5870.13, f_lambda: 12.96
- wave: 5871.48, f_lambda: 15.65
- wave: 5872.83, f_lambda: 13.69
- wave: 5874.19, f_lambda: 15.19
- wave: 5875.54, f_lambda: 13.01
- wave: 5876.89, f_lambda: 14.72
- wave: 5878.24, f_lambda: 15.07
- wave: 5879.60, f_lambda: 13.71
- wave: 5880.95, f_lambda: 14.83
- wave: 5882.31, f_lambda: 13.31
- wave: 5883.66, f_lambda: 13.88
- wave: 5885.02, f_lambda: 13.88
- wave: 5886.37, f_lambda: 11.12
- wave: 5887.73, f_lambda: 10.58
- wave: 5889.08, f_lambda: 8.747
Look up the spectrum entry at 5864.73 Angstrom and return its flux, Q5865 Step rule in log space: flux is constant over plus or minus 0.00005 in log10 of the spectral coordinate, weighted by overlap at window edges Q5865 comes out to 14.68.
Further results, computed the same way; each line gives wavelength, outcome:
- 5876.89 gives 14.72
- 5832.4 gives 13.35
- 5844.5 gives 14.45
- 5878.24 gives 15.07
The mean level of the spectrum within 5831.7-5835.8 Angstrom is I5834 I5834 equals 14.3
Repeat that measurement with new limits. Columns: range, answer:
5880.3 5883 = 14.1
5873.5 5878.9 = 14.5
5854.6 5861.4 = 12.8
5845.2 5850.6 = 14.1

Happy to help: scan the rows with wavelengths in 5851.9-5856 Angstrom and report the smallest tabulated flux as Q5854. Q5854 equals 12.51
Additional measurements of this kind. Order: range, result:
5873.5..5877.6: 13.01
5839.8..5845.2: 14.07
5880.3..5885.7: 13.31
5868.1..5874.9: 12.83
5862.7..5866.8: 13.78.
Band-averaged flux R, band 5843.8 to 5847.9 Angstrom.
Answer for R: 13.8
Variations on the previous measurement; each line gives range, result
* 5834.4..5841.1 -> 14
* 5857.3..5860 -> 12.1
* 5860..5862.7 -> 13.6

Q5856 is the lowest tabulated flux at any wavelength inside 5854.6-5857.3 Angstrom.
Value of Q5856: 12.51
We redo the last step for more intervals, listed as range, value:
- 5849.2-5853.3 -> 13.46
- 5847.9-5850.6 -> 13.24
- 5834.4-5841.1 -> 12.07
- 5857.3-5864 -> 10.58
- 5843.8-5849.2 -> 13.11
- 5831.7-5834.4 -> 13.35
